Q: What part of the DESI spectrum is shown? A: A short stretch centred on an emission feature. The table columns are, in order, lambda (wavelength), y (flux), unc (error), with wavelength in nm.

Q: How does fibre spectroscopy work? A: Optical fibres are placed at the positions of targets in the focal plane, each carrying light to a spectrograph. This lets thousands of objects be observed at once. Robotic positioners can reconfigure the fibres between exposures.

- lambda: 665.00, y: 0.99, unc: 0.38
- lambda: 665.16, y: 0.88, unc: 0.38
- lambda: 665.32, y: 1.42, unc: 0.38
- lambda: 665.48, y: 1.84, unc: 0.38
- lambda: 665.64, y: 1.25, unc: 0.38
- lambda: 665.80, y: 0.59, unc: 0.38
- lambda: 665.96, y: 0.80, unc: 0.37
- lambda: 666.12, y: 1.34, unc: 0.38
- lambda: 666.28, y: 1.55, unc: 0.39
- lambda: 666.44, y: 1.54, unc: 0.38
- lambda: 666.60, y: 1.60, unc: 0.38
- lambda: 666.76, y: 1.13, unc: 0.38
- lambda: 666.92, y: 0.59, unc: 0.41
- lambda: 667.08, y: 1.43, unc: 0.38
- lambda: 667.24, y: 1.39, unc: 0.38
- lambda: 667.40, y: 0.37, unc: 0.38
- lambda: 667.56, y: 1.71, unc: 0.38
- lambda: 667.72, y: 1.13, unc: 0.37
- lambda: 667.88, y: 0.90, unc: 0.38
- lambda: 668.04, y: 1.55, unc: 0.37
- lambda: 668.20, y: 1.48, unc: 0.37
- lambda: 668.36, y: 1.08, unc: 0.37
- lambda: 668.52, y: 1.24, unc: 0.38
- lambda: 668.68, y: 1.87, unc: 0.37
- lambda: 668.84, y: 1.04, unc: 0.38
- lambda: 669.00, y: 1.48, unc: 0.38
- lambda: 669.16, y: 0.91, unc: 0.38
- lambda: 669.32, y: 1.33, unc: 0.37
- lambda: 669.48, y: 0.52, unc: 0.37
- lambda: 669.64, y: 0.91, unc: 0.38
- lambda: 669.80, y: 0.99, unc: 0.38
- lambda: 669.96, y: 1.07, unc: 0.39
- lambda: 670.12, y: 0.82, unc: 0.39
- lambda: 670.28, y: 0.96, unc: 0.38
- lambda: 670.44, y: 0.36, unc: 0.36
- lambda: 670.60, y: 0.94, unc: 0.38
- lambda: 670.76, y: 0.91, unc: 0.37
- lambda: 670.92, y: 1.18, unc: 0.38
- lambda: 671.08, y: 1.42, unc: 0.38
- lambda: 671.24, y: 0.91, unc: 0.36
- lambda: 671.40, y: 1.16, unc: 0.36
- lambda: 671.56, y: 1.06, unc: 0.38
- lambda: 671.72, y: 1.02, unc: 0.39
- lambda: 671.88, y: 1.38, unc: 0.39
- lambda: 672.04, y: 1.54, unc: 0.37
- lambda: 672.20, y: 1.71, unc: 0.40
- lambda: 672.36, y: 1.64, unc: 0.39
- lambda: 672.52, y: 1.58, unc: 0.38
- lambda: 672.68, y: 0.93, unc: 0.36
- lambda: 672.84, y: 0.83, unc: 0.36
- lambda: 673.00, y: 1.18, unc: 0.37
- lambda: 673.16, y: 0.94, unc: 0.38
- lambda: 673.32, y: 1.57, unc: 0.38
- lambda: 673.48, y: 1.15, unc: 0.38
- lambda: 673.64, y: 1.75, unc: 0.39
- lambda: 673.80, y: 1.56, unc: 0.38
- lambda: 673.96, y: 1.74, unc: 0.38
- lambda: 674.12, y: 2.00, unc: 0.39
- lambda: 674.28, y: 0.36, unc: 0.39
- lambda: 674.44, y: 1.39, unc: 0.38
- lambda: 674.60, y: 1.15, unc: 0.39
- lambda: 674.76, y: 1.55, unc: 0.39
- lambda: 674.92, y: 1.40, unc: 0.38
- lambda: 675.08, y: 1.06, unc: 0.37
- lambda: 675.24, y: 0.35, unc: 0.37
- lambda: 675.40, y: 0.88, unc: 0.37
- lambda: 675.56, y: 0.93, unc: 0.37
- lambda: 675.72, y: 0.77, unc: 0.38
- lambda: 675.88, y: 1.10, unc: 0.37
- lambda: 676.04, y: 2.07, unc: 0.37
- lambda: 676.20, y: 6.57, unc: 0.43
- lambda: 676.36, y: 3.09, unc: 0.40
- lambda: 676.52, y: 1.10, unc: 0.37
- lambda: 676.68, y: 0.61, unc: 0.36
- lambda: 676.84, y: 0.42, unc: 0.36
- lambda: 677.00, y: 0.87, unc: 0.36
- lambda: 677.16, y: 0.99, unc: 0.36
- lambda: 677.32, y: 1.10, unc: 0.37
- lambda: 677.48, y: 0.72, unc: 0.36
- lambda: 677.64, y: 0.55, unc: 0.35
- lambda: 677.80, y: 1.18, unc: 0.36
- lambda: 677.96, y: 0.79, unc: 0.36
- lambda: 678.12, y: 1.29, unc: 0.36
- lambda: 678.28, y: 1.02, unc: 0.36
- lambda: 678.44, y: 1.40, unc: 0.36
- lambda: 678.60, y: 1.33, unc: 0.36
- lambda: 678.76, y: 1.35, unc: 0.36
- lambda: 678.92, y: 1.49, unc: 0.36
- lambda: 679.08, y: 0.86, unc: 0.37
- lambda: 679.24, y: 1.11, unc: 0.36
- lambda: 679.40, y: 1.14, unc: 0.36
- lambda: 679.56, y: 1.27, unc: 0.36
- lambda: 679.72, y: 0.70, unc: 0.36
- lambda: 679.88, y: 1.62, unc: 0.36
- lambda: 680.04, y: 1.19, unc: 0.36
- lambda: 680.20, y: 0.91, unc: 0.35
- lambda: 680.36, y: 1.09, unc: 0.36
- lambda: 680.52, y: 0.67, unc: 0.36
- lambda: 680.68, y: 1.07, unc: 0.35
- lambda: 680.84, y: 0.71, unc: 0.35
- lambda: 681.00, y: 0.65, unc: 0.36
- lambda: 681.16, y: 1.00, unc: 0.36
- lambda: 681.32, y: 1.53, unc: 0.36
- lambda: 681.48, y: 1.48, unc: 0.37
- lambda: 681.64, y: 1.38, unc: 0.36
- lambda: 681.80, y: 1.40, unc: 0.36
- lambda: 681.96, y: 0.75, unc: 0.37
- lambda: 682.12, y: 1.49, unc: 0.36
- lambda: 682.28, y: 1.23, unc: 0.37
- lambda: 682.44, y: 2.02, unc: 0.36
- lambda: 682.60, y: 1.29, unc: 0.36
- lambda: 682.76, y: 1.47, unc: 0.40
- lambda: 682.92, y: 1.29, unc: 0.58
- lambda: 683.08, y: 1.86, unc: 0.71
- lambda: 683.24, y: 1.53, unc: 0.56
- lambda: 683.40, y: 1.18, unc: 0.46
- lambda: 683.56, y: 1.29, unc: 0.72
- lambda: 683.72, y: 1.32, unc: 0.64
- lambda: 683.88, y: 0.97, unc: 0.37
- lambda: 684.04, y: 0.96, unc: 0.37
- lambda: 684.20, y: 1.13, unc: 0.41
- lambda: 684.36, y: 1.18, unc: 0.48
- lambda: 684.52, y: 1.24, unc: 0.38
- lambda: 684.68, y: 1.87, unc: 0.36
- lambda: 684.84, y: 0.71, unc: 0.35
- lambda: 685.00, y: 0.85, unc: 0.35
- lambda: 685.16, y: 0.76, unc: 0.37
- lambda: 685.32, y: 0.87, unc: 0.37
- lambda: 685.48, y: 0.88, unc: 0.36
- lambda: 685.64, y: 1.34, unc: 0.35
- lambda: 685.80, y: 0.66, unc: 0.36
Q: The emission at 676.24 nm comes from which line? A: H-alpha 6563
